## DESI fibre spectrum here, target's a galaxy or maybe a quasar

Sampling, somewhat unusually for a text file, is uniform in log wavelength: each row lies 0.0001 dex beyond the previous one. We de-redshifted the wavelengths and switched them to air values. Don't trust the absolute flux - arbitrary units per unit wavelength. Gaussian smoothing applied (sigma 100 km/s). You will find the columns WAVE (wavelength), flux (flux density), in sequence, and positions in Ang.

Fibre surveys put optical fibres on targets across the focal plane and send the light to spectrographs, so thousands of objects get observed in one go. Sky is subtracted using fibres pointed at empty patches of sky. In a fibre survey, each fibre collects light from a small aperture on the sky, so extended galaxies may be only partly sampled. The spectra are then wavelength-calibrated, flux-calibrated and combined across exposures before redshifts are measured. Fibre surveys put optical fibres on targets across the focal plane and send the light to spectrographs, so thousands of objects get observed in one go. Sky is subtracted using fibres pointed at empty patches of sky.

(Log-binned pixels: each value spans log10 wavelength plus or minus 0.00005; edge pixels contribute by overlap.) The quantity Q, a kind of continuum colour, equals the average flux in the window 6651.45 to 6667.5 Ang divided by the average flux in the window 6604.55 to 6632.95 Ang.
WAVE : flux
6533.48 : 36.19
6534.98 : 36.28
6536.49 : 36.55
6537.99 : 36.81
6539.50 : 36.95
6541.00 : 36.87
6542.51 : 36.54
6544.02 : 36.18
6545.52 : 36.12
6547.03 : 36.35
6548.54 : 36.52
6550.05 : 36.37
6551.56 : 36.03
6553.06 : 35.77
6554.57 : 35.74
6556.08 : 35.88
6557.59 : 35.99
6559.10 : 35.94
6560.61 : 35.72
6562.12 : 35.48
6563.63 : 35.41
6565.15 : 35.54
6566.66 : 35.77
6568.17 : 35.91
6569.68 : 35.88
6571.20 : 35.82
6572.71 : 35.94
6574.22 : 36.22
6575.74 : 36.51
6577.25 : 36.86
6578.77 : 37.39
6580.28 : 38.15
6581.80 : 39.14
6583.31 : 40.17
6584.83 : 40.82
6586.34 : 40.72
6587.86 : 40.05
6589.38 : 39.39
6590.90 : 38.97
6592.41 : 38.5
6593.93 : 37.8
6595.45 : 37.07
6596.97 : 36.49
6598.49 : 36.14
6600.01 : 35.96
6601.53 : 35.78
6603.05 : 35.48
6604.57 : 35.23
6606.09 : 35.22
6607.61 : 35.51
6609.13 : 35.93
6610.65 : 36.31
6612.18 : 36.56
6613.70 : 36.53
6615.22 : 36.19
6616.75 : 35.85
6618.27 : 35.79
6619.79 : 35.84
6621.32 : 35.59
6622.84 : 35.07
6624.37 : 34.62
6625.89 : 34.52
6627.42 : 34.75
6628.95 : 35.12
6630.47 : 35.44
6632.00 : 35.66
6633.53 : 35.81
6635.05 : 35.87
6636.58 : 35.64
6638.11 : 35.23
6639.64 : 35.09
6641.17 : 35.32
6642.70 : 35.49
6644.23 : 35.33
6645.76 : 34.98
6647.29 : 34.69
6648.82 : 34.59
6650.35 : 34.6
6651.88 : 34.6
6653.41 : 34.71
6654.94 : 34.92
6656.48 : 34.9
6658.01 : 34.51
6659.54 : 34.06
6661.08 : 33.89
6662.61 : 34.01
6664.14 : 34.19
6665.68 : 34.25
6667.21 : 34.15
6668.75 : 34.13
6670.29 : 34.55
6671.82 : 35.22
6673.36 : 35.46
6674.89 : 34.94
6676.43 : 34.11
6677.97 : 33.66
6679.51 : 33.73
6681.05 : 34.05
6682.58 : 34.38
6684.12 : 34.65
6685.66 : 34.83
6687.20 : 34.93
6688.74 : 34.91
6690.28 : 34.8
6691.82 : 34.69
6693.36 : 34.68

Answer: 1.0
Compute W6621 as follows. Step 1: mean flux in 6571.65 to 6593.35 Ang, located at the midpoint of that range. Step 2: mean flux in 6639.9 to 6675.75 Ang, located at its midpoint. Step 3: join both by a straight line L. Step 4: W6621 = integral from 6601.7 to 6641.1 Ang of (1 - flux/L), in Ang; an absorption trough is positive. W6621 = 1.0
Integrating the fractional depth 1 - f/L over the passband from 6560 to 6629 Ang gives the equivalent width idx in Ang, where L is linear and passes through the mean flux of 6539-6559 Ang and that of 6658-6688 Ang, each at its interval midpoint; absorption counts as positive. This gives -2.0 Ang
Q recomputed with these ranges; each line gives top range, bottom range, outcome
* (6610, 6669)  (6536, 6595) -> 0.95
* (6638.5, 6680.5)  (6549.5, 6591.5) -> 0.93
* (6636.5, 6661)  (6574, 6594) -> 0.90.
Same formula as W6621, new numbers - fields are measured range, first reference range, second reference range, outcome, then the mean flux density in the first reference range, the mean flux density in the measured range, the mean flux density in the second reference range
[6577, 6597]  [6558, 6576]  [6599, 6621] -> -1.7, 35.8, 38.8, 35.9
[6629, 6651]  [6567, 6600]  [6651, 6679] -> 0.1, 37.7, 35.3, 34.5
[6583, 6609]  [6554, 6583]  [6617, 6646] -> -1.2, 36.3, 37.5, 35.3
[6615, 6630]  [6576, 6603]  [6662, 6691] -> 0.6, 38.1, 35.3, 34.5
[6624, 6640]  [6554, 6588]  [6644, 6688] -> 0.1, 37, 35.3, 34.5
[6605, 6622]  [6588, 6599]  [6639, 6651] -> 0.4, 37.9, 35.9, 35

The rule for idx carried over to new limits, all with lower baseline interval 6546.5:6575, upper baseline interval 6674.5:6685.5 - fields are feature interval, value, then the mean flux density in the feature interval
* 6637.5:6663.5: -0.1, 34.8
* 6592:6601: -0.4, 36.9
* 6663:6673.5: 0.0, 34.5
